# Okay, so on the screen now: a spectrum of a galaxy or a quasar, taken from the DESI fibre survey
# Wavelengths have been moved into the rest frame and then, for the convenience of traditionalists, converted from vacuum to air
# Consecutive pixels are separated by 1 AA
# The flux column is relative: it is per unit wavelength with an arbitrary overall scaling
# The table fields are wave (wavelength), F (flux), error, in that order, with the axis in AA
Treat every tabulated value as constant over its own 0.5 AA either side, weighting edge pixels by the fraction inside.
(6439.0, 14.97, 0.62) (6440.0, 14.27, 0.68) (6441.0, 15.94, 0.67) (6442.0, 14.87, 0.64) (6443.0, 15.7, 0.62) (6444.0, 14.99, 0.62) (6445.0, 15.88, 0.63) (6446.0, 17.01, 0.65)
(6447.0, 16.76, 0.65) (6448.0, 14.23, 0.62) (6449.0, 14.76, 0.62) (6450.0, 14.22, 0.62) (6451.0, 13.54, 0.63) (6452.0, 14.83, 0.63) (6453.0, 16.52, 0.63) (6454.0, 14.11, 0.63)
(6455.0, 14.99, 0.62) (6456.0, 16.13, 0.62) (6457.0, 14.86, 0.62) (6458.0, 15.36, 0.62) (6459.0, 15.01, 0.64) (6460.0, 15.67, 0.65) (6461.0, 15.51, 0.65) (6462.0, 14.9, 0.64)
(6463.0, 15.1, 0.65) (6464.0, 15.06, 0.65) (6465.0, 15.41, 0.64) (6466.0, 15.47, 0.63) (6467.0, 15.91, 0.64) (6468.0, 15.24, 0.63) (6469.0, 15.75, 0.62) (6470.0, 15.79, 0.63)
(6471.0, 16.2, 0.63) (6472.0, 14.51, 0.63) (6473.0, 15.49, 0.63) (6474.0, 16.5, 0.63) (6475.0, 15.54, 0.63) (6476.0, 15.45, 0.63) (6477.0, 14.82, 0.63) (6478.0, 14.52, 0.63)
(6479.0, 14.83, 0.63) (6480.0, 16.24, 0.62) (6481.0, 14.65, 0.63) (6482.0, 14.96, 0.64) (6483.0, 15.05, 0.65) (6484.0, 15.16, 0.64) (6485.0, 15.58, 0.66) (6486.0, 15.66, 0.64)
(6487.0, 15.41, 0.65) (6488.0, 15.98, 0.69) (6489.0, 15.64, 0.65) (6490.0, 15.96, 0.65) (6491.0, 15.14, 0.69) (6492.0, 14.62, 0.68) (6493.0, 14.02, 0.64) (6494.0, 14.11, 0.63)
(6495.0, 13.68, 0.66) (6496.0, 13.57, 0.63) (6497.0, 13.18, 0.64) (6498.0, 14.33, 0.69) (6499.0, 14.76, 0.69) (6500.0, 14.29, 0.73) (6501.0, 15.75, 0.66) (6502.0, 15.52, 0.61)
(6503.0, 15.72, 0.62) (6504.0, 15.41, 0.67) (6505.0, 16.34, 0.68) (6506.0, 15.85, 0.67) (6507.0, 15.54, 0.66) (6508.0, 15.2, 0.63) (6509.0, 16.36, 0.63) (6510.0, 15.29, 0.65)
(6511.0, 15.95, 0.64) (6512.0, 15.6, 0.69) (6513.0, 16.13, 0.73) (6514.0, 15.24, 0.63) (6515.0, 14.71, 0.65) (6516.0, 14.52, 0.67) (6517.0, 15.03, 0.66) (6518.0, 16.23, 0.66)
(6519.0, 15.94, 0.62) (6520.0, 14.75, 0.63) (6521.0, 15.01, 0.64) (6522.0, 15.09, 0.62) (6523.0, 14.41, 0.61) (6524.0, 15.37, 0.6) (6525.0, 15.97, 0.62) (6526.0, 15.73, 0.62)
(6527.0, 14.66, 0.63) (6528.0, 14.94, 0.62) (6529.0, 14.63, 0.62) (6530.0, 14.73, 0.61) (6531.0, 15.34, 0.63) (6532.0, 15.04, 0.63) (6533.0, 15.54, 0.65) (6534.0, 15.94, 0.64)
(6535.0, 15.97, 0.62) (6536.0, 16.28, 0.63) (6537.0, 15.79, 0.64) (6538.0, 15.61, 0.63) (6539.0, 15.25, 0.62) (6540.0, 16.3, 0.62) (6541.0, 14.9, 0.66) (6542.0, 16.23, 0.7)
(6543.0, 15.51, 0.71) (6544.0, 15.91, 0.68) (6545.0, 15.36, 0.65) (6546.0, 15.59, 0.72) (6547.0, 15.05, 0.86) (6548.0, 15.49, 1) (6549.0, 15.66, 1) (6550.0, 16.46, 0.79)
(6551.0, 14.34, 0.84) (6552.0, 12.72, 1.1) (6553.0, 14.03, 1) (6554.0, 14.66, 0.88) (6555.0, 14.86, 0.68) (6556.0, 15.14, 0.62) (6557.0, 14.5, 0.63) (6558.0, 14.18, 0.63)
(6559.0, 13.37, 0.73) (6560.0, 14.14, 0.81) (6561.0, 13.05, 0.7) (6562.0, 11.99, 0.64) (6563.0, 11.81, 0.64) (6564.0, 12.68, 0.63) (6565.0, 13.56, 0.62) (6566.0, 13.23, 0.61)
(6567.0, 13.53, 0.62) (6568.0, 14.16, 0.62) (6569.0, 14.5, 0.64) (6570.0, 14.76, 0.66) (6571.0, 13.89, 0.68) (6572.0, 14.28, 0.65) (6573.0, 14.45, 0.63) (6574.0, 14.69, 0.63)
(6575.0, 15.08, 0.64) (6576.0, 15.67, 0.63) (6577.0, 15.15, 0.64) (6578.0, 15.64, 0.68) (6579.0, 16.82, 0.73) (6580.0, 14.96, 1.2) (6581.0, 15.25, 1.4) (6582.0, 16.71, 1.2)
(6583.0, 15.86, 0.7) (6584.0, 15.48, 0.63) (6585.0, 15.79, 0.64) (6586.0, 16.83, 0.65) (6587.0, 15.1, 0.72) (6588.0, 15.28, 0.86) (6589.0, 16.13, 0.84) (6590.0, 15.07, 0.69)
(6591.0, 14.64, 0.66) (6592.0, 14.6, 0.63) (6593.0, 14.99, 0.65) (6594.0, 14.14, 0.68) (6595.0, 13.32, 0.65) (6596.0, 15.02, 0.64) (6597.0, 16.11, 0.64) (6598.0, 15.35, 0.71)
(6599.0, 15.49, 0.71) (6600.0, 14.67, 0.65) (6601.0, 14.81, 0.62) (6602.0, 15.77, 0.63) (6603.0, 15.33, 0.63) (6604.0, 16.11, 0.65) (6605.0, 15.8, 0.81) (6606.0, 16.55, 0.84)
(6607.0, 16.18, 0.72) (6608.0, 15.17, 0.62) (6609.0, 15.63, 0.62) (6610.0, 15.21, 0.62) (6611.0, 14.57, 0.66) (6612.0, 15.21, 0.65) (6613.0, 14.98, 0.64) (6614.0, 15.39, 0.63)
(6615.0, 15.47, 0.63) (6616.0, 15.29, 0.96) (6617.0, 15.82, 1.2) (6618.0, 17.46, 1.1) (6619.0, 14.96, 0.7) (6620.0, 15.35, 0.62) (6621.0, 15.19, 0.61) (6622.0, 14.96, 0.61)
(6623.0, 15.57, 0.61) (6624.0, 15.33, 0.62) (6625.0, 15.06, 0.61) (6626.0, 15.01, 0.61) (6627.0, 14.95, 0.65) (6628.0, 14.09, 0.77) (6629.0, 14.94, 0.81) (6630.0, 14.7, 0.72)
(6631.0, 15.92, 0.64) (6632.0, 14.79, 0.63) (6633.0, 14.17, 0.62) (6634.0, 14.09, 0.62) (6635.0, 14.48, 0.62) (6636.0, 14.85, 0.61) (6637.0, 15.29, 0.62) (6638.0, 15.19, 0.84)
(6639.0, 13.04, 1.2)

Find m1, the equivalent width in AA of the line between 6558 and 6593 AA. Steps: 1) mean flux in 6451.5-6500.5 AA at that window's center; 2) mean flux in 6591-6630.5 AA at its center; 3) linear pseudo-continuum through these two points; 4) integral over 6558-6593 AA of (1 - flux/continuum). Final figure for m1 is 1.3 AA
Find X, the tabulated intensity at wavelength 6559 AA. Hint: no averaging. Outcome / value 13.37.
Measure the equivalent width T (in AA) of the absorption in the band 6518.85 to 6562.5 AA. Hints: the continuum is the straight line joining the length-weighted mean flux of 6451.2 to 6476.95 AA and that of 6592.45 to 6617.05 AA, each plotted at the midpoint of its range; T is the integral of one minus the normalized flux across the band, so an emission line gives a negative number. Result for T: 0.9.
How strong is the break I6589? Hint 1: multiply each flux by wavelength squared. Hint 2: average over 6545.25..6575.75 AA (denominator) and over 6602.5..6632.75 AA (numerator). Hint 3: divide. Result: 1.10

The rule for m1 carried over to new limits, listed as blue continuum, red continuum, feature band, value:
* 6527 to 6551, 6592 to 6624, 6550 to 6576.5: 2.44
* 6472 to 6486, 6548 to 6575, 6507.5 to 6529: -0.91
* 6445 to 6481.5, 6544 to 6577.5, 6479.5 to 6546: -2.14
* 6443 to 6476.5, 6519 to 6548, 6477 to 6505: 0.73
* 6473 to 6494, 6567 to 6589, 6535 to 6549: -0.37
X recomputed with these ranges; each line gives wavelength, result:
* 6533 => 15.54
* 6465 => 15.41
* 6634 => 14.09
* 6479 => 14.83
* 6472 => 14.51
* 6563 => 11.81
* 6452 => 14.83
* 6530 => 14.73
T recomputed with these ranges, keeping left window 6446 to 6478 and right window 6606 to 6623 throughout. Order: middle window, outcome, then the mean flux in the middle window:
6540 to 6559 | 0.5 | 15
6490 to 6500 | 0.7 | 14.3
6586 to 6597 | 0.3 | 15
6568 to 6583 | 0.3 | 15.1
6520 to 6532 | 0.2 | 15.1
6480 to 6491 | -0.1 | 15.4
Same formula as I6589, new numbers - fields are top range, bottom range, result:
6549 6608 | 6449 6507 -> 1.01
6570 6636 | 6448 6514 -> 1.04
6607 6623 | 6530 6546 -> 1.01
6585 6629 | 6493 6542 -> 1.03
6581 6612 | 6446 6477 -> 1.05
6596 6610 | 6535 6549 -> 1.01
